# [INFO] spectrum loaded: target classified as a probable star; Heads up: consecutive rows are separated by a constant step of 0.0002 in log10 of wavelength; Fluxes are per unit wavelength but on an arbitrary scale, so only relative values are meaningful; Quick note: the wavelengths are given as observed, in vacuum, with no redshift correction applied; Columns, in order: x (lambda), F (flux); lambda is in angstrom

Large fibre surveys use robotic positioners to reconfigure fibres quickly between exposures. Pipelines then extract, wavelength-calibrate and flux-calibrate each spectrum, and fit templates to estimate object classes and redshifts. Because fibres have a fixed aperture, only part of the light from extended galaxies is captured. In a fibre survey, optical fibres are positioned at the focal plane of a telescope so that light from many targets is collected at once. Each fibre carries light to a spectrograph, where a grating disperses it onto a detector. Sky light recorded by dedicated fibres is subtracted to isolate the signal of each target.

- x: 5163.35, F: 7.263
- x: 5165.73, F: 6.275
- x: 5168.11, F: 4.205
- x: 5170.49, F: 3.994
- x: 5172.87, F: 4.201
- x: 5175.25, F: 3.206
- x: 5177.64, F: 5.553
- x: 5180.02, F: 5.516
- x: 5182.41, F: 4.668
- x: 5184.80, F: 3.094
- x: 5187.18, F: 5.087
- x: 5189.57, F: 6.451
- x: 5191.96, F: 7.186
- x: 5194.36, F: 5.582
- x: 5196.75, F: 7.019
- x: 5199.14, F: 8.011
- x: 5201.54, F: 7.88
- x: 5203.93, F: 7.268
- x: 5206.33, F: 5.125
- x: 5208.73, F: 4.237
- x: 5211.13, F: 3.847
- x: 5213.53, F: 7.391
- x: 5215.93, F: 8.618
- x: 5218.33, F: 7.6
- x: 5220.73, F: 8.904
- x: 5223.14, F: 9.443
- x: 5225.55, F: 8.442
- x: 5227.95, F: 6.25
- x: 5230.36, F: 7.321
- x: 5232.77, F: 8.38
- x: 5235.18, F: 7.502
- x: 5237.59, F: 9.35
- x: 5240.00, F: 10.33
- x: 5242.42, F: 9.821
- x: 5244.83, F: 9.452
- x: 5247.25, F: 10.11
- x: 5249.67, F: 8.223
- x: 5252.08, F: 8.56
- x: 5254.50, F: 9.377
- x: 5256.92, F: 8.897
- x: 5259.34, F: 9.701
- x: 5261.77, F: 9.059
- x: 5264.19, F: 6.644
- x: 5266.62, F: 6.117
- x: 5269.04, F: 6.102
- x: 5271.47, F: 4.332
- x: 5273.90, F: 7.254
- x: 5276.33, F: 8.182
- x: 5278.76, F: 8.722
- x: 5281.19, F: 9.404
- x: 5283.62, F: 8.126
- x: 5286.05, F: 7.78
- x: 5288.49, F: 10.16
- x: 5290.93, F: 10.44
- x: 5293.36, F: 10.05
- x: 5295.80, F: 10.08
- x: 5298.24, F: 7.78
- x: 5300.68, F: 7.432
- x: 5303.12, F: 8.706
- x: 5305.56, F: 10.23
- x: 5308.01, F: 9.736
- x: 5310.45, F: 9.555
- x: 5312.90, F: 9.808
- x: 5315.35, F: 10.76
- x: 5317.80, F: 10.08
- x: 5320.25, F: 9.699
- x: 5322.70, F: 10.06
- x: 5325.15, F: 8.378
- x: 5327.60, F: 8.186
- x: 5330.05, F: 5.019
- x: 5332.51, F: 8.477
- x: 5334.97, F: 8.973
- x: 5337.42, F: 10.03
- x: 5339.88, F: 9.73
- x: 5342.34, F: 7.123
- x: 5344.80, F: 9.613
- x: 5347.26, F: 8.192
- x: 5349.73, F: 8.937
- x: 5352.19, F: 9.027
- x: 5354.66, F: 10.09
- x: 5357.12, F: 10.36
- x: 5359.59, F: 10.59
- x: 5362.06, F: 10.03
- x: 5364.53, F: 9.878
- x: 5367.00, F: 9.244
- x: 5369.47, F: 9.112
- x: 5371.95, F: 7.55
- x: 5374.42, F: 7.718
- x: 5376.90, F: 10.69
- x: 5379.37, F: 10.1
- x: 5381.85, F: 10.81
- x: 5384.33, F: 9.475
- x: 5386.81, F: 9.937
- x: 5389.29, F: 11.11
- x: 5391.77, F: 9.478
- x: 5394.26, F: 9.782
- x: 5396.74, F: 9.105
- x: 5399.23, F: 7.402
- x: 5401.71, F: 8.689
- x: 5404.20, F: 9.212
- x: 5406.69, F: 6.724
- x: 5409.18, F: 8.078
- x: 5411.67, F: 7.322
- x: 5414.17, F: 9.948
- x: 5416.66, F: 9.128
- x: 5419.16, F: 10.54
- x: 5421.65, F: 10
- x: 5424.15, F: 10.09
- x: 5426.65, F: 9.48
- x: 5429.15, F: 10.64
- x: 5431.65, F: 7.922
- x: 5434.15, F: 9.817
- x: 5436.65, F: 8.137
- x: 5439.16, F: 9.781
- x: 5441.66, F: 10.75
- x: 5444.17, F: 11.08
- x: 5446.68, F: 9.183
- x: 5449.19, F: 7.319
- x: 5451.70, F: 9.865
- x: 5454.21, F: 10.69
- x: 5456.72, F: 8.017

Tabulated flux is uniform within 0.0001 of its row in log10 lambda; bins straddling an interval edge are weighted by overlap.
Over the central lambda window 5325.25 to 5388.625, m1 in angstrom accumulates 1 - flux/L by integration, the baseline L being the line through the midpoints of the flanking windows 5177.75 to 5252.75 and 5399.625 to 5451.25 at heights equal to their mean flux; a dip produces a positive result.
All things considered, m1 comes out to -4.4 angstrom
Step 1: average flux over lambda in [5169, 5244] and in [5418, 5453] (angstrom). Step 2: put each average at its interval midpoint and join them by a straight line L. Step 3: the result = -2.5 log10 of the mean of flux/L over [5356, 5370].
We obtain -0.14 mag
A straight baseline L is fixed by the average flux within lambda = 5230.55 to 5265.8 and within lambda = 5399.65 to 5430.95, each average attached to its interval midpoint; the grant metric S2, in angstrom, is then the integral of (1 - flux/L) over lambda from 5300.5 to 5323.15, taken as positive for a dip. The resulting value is -1.9 angstrom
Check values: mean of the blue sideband 8.88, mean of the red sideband 9.09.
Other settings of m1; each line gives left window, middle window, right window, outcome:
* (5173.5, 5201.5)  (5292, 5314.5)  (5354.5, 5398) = -3.2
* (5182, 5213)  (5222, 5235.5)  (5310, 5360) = -2.7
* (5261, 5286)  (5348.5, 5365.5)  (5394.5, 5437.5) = -3.1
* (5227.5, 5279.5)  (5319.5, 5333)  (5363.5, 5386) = 1.0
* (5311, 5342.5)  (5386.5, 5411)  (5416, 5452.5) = 1.4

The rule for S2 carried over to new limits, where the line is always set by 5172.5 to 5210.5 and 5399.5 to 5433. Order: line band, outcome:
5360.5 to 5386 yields -3.4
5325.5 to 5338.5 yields -0.6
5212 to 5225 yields -4.8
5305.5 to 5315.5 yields -3.3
